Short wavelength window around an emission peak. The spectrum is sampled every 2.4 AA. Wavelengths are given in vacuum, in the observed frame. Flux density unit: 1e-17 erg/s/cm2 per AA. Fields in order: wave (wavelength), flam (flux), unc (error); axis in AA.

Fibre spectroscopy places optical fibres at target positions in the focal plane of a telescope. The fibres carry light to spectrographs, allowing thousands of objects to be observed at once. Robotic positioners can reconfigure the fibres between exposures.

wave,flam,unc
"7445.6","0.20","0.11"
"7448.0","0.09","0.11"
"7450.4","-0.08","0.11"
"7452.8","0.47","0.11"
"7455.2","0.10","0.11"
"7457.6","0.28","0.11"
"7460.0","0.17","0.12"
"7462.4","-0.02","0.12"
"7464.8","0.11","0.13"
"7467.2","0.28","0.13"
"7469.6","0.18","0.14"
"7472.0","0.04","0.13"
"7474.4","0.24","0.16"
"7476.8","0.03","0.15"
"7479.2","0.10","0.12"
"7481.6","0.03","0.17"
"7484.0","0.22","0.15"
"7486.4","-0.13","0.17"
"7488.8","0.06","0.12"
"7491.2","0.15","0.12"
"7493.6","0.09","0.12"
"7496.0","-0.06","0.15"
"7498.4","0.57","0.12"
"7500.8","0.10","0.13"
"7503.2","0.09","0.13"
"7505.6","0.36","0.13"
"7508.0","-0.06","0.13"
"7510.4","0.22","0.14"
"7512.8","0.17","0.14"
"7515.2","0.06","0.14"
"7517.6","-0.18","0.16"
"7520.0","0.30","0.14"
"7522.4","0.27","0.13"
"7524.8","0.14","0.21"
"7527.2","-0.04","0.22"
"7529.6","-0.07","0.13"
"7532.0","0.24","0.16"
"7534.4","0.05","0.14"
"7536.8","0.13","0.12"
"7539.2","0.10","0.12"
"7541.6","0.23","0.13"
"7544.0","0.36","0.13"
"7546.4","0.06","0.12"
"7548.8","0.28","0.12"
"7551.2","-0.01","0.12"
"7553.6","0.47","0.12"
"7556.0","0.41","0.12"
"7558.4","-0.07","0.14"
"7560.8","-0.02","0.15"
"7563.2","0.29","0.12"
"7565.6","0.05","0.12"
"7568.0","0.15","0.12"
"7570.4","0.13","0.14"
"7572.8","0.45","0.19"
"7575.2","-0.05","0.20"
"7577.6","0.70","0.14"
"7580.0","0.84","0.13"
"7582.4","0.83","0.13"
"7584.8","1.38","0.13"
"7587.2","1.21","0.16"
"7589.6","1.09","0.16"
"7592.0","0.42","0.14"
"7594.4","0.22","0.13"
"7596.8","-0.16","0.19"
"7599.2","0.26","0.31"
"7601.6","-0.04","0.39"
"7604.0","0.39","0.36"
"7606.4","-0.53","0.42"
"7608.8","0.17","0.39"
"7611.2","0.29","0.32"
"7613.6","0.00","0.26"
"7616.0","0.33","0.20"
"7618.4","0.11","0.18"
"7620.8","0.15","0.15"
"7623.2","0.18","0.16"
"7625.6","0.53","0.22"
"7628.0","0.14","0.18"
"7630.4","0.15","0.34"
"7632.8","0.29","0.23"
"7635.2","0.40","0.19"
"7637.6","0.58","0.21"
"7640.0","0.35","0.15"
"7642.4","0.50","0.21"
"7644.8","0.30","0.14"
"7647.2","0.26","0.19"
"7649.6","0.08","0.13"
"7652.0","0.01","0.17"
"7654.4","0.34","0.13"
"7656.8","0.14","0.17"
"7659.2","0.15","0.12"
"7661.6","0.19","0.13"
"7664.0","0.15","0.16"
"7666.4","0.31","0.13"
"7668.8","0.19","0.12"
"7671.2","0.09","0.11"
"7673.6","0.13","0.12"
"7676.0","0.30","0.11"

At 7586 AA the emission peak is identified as [O II] 3727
